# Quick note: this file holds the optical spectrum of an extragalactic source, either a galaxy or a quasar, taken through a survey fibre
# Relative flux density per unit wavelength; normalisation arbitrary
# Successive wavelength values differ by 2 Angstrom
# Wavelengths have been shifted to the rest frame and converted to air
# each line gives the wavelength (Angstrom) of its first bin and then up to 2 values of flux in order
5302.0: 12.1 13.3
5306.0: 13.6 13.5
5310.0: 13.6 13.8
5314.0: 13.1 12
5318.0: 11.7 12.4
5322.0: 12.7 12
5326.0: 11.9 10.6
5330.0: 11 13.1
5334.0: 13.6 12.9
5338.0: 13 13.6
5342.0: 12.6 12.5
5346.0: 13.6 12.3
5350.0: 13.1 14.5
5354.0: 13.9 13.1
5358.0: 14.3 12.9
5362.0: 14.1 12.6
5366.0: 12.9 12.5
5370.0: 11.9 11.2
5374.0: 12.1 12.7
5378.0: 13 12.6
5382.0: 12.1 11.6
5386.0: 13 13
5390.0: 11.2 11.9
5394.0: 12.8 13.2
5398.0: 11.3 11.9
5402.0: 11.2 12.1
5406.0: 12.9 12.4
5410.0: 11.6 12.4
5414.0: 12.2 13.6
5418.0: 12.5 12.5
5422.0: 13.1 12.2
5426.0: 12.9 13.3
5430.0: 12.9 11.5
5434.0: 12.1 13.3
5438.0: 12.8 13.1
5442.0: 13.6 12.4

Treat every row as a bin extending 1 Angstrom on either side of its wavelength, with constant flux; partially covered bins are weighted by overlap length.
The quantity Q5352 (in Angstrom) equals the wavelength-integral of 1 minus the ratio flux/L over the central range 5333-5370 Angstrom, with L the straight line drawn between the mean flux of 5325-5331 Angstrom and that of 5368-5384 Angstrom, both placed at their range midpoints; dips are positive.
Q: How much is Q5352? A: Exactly -4.8 Angstrom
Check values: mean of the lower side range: 11.2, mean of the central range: 13.2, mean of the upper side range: 12.2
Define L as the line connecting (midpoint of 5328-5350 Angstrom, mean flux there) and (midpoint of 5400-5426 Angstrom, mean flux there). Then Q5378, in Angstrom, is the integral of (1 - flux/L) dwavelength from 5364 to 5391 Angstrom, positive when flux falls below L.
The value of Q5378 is 0.5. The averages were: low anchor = 12.7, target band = 12.3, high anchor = 12.4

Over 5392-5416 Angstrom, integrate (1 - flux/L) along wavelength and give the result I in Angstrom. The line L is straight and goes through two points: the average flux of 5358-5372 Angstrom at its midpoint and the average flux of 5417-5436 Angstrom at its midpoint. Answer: 0.8 Angstrom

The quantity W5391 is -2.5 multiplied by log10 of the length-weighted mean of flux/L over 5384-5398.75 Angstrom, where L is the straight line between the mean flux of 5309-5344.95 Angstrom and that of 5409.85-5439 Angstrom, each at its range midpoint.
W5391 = 0.03 mag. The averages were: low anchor 12.6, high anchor 12.6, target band 12.3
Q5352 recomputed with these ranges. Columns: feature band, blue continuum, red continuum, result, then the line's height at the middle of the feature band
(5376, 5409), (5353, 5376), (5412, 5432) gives 1.3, 12.8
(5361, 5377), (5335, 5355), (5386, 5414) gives 0.3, 12.8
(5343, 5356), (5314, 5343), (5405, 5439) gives -0.9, 12.4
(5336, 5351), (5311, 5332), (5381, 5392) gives -1.0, 12.2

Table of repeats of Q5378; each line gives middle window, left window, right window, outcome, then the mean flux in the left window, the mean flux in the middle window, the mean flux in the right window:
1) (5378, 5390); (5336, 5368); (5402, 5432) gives 0.5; 13.2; 12.4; 12.5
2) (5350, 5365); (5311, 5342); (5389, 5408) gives -1.6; 12.5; 13.6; 12.1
